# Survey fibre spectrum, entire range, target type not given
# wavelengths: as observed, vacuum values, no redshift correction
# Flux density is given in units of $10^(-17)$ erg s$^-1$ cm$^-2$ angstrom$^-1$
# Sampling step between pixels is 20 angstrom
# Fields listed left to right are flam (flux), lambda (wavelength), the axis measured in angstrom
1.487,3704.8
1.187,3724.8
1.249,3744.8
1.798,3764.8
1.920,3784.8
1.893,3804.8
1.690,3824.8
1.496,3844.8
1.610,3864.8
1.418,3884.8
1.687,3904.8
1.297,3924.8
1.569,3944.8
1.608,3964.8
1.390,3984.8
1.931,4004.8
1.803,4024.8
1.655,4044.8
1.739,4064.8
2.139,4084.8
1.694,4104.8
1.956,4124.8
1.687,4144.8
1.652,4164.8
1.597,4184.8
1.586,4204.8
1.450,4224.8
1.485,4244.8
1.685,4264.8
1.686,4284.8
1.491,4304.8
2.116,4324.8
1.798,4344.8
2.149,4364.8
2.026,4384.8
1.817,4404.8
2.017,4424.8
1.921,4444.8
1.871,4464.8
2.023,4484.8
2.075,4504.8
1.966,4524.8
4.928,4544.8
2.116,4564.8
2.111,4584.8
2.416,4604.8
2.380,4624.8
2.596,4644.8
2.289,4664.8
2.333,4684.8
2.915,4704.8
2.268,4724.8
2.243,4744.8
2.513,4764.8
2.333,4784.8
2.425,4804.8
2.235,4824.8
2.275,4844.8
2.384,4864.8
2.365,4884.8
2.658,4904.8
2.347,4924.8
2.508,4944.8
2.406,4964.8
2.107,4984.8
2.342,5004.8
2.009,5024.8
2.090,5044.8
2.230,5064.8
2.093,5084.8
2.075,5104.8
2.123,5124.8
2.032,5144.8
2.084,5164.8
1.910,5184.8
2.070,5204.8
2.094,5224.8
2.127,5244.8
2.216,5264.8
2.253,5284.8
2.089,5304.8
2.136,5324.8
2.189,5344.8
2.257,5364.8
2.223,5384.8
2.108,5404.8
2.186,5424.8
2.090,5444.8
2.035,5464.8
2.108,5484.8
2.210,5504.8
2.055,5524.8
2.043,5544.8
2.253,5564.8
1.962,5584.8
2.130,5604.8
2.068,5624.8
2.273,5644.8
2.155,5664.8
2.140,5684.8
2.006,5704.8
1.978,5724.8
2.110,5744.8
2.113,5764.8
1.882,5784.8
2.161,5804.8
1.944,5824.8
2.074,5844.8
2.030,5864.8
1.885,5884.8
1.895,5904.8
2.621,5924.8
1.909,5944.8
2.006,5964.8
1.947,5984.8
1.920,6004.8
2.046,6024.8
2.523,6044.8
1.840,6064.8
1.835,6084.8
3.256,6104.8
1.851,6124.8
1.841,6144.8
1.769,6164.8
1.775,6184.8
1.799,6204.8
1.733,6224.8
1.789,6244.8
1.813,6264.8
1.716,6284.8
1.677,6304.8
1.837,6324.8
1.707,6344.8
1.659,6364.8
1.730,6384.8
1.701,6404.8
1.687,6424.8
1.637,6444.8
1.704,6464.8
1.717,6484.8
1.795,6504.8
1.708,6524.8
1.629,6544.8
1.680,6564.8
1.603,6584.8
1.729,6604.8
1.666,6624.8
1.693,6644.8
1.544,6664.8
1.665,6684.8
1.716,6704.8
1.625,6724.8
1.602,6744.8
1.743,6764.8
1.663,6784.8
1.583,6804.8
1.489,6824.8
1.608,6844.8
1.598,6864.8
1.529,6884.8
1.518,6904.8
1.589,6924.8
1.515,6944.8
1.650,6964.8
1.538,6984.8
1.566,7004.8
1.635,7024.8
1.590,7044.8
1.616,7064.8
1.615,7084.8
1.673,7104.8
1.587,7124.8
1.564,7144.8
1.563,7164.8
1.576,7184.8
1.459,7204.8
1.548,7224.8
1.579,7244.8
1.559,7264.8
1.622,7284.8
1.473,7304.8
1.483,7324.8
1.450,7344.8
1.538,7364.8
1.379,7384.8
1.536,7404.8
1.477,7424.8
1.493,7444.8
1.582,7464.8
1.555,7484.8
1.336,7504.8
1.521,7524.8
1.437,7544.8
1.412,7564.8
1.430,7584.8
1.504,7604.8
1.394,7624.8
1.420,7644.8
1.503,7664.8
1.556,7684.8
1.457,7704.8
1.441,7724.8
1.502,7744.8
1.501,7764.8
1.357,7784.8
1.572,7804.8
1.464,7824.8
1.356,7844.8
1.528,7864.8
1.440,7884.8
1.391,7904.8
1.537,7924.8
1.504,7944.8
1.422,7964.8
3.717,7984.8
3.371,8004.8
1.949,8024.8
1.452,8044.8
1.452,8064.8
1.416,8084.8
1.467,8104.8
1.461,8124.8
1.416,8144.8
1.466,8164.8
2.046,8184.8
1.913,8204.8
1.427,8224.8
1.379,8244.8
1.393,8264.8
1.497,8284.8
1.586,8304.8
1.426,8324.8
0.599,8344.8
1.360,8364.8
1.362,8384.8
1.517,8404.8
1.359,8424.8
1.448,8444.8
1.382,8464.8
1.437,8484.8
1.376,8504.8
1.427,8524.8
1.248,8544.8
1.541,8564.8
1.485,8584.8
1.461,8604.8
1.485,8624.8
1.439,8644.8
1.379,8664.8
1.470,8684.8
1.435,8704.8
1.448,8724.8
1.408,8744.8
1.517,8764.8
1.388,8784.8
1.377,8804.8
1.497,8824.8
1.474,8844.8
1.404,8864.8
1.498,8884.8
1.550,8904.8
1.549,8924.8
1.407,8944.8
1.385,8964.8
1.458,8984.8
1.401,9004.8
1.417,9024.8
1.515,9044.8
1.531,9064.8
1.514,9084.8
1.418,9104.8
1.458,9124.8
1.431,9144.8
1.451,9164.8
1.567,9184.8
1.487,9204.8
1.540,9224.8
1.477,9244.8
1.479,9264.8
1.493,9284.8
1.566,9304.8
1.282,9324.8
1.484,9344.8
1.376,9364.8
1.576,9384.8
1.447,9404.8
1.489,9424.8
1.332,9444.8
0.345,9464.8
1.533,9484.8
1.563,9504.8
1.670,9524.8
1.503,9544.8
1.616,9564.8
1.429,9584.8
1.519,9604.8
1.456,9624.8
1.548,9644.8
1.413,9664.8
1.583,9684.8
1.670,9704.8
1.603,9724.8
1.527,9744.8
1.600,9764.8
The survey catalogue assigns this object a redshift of 0.22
